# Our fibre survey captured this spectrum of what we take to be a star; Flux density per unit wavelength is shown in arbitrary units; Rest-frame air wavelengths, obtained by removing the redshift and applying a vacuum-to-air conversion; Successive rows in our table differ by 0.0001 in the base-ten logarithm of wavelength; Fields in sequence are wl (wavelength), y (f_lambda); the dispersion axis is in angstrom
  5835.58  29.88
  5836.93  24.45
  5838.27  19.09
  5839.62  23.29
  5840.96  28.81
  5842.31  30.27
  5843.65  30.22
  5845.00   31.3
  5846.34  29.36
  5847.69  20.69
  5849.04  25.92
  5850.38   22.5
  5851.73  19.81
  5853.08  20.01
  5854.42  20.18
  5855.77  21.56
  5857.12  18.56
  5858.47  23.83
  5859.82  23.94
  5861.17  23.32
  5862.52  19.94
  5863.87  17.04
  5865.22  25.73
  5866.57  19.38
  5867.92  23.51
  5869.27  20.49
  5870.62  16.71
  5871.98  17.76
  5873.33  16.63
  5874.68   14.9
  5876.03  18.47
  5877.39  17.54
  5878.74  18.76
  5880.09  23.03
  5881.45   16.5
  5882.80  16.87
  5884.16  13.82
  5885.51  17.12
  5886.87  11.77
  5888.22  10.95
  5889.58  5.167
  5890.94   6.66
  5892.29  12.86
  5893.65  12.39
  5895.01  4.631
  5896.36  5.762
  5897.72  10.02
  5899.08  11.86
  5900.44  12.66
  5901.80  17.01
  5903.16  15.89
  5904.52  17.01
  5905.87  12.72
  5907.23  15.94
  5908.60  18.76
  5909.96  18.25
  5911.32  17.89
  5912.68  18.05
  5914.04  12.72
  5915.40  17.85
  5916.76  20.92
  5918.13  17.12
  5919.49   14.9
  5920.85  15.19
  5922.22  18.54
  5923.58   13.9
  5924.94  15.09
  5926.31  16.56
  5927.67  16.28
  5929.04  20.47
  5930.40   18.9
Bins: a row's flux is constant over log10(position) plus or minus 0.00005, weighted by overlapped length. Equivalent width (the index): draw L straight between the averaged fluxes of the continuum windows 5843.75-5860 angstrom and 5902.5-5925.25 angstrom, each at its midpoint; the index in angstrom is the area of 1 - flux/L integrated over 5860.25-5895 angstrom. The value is 7.1 angstrom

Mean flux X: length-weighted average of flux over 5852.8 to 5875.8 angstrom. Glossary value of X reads 20.2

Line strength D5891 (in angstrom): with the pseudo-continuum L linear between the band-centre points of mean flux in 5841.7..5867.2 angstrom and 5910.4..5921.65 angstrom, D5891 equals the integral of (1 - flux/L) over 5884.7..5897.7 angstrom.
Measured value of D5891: 6.5 angstrom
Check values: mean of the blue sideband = 23.3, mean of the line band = 9.76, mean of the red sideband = 16.9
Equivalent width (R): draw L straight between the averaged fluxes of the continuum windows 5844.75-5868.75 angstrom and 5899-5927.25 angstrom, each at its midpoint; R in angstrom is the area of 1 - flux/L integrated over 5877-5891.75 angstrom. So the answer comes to 3.9 angstrom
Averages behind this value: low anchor 22.4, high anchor 16.2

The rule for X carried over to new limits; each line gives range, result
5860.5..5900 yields 15.5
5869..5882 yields 18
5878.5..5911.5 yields 13.6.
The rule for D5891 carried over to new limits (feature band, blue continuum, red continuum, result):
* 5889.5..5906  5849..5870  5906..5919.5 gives 6.30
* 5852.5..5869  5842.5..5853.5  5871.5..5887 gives 0.36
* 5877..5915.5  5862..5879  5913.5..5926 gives 7.61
